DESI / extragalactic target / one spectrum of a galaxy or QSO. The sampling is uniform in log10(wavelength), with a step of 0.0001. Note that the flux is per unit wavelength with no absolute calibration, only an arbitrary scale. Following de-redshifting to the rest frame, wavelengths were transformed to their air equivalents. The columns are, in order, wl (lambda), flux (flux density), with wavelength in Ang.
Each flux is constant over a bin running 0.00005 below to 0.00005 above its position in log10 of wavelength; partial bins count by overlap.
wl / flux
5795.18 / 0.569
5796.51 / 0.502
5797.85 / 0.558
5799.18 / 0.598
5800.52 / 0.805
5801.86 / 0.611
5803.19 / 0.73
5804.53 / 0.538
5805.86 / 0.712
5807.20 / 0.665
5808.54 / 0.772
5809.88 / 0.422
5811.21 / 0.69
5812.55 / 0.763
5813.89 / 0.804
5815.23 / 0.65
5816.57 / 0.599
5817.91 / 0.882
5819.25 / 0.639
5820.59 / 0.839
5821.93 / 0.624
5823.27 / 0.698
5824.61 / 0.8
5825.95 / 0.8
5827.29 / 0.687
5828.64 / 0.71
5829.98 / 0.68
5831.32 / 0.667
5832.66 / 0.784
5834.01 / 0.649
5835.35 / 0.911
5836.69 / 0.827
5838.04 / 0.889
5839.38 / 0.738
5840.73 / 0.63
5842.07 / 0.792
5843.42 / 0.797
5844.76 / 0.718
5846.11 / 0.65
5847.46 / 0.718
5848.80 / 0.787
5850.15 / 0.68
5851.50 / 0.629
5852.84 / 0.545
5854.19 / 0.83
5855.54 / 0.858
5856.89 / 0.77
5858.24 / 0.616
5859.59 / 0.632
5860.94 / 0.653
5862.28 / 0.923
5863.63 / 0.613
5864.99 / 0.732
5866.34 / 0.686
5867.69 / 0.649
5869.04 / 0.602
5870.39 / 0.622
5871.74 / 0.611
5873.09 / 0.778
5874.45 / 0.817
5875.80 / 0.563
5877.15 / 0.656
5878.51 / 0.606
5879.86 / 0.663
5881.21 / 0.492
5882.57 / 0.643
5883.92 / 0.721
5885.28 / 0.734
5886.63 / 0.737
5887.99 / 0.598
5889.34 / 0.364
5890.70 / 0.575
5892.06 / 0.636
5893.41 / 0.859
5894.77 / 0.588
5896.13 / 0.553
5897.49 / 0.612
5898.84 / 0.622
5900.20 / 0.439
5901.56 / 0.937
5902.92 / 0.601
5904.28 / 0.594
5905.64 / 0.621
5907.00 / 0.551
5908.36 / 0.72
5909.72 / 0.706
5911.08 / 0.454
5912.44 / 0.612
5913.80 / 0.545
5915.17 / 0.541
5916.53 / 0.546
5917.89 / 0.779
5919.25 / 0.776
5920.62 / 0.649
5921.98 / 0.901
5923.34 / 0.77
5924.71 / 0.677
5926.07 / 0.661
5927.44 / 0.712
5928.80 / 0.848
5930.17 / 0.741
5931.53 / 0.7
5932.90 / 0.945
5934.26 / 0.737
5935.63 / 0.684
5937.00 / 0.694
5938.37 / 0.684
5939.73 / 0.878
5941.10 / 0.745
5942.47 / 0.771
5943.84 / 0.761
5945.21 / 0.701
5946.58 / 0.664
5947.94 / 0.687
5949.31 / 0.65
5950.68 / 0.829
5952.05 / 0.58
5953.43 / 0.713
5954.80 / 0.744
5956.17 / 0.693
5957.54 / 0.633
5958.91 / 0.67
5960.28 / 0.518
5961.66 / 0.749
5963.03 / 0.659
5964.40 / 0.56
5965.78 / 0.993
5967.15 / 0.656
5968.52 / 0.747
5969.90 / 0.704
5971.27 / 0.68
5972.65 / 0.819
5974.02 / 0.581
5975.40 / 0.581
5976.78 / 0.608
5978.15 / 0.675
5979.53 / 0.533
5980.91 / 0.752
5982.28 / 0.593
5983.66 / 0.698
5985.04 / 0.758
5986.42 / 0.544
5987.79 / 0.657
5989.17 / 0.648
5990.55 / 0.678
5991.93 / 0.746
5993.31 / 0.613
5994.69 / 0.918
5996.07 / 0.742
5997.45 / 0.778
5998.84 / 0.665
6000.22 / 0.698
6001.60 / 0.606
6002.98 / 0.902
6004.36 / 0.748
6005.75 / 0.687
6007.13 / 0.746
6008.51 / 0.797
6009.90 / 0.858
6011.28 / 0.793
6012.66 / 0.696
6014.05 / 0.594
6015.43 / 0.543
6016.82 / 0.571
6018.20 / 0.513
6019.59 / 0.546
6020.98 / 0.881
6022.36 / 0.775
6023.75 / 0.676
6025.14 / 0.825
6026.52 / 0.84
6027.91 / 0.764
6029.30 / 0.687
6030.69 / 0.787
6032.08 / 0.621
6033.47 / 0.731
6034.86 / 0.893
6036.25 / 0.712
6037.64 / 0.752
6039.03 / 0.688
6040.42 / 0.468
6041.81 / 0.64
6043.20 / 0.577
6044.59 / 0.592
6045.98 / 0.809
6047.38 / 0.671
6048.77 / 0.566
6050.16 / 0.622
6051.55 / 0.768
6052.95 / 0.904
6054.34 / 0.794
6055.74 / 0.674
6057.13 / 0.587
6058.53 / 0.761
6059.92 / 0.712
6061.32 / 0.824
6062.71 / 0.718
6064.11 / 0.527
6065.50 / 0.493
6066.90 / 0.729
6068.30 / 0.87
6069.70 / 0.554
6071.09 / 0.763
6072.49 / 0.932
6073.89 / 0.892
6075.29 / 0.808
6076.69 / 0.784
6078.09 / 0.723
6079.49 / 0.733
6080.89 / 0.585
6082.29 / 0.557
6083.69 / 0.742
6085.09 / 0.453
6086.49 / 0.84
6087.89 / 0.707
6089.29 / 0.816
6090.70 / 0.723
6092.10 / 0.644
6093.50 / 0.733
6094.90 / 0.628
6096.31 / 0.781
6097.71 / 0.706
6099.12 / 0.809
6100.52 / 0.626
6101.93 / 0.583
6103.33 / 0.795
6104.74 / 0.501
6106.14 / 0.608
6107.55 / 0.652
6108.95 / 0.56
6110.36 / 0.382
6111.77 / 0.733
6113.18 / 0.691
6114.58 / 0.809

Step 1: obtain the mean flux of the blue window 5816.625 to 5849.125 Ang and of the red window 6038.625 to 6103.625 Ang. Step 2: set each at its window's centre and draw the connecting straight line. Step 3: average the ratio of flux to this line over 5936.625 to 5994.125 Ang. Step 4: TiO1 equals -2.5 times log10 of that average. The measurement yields 0.05 mag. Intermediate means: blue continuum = 0.743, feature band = 0.687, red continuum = 0.7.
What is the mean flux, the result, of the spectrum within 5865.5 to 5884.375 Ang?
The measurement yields 0.651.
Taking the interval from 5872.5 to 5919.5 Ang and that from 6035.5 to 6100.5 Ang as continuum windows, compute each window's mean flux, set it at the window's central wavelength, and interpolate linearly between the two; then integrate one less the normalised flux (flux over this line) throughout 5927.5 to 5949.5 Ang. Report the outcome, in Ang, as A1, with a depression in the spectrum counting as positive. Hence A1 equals -3.2 Ang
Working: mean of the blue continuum 0.634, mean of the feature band 0.745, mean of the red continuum 0.703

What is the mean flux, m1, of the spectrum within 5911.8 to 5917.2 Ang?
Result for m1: 0.56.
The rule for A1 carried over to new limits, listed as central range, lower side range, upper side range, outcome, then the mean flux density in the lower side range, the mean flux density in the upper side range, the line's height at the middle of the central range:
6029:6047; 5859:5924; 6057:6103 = 0.2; 0.652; 0.71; 0.697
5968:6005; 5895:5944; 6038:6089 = 0.0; 0.686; 0.698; 0.692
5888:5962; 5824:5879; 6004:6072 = 3.4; 0.715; 0.701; 0.71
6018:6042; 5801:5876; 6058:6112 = -0.7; 0.71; 0.691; 0.695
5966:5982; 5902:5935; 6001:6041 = 0.6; 0.685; 0.715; 0.701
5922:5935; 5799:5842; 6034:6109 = -1.0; 0.715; 0.697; 0.708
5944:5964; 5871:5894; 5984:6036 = 0.3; 0.649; 0.717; 0.687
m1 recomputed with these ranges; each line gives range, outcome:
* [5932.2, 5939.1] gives 0.75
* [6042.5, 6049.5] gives 0.643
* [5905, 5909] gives 0.63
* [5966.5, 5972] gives 0.698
